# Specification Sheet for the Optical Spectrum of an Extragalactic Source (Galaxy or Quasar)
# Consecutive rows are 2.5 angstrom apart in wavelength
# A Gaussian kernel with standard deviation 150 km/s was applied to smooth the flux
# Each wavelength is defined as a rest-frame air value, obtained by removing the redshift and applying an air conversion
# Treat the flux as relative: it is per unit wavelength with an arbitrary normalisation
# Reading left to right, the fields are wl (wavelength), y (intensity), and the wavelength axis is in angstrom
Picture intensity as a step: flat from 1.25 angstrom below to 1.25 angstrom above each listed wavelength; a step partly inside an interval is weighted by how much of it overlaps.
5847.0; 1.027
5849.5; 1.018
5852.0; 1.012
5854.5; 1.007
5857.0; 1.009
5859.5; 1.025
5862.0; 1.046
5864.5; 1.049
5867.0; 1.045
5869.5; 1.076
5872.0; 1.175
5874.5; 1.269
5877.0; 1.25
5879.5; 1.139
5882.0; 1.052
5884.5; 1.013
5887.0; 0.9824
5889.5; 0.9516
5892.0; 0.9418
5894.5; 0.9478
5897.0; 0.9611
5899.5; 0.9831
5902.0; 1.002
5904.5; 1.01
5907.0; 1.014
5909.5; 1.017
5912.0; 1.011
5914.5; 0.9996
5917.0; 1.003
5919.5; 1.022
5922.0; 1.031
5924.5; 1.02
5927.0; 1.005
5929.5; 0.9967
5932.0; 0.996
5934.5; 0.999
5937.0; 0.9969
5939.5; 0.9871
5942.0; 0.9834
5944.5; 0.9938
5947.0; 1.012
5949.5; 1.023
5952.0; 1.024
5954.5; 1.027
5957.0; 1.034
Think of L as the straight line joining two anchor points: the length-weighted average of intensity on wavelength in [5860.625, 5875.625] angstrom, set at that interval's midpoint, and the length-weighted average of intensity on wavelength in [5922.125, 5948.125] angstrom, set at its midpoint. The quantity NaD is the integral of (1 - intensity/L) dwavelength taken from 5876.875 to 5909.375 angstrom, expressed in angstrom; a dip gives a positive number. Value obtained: 1.7 angstrom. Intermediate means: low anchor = 1.11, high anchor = 1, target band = 1.01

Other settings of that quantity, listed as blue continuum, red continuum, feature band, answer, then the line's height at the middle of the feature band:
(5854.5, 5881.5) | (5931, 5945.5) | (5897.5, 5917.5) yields 0.7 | 1.04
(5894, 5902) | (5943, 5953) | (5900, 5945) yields -0.6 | 0.991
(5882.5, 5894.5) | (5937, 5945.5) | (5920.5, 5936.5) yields -0.4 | 0.986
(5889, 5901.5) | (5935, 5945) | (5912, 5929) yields -0.6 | 0.977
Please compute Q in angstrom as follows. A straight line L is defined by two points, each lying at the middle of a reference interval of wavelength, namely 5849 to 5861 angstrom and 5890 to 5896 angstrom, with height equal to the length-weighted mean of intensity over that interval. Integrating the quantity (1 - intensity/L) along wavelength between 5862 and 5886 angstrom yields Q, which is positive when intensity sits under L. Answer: -3.26 angstrom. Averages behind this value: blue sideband 1.01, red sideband 0.946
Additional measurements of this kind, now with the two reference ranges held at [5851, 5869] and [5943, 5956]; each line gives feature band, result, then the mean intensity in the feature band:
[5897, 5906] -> 0.3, 0.994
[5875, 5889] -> -0.9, 1.09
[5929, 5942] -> 0.3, 0.994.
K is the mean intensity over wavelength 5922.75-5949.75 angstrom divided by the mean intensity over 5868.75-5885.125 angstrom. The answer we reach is 0.87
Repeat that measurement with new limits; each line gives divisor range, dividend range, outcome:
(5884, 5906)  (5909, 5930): 1.04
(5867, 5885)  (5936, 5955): 0.88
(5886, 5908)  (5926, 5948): 1.02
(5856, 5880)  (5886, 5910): 0.88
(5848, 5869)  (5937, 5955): 0.98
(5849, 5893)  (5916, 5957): 0.95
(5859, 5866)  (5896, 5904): 0.95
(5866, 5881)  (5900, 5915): 0.87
